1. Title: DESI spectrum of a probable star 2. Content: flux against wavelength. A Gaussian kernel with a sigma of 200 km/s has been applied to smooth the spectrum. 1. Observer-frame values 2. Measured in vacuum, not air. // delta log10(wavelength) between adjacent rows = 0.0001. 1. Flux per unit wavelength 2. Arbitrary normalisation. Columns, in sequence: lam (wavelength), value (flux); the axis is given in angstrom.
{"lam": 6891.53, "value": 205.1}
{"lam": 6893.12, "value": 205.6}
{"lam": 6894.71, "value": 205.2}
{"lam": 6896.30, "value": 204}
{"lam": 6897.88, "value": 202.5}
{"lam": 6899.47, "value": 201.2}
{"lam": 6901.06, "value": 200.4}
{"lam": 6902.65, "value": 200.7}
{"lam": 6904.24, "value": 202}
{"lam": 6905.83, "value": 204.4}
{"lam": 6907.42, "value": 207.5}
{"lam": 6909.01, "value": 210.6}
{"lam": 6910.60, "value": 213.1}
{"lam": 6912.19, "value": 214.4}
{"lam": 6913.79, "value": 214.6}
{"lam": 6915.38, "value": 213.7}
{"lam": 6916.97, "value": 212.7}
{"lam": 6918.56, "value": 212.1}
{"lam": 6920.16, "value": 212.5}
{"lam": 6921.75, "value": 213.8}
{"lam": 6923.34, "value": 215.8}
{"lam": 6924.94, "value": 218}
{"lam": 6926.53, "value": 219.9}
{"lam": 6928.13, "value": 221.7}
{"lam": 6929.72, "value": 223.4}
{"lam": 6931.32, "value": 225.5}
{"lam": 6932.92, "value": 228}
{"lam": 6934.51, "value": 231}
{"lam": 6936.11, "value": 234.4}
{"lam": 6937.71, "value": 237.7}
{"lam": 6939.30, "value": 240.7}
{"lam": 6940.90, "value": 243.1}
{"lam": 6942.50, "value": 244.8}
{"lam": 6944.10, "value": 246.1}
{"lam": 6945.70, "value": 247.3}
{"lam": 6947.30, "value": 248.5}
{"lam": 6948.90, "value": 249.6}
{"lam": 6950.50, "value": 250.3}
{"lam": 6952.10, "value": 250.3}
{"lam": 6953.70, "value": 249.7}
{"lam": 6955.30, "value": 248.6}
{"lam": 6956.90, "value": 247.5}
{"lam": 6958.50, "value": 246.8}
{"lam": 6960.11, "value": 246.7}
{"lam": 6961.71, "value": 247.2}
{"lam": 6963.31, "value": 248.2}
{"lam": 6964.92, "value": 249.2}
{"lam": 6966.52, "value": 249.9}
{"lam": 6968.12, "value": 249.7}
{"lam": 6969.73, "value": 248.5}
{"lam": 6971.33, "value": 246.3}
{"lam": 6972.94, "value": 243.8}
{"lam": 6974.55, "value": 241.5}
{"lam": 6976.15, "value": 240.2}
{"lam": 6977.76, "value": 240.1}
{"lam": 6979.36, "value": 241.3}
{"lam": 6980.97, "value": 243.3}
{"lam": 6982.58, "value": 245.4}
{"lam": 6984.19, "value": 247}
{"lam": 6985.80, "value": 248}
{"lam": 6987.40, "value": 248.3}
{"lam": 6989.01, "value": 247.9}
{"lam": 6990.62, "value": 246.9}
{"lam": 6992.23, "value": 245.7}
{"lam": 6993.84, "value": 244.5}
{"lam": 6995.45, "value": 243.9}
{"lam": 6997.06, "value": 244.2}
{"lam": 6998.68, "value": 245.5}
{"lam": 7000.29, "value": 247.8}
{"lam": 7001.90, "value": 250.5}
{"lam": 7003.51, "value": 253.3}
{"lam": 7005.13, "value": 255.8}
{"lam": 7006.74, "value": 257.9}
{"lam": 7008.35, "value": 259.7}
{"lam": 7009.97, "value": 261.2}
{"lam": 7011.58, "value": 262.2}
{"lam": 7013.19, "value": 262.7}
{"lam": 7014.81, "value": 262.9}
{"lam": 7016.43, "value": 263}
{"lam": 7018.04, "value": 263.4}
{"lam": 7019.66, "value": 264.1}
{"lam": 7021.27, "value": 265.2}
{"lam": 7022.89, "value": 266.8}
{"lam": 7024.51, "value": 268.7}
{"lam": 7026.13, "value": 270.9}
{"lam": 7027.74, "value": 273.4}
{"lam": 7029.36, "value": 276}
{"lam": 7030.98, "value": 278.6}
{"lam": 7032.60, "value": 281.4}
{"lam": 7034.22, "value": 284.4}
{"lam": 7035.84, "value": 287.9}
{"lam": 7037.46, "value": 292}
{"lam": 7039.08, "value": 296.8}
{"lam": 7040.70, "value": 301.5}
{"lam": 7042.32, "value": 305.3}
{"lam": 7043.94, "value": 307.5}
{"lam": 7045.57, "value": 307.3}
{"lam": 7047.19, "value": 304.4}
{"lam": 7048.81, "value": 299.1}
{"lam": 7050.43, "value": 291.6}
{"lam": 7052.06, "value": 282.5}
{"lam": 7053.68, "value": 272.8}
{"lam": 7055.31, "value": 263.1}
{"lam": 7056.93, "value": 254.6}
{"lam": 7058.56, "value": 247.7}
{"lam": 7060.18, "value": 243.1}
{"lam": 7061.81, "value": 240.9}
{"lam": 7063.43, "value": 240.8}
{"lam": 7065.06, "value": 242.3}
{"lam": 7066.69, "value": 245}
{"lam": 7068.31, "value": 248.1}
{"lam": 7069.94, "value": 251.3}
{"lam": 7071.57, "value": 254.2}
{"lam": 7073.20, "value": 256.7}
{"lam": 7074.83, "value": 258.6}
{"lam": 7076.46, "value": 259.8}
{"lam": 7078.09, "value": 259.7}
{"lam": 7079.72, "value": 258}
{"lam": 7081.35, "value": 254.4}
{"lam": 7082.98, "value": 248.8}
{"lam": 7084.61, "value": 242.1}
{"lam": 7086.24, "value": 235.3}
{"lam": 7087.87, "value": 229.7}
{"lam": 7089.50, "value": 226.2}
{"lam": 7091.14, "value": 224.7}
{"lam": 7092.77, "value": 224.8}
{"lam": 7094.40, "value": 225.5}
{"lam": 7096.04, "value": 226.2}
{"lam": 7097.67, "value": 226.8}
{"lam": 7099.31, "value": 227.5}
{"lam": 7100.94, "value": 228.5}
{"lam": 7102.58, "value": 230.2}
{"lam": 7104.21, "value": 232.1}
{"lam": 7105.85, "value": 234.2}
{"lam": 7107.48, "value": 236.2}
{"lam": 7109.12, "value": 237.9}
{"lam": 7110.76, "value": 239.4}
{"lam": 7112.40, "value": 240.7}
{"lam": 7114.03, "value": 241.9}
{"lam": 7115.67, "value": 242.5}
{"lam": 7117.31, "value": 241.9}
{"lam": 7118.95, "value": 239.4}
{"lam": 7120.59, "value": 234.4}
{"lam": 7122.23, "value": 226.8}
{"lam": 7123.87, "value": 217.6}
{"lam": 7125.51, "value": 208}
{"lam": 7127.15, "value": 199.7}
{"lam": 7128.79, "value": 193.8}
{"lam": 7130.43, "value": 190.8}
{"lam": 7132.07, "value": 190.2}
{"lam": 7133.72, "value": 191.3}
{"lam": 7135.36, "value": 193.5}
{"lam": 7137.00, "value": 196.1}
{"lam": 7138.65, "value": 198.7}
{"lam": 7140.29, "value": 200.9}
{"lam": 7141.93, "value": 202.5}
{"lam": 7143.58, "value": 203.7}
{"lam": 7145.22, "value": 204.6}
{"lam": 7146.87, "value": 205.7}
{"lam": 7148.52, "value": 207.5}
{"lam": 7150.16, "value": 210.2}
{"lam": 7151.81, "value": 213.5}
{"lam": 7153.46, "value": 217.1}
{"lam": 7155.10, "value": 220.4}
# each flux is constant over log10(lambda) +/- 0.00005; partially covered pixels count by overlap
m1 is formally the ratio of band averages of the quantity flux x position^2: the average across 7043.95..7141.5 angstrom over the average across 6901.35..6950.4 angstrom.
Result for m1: 1.1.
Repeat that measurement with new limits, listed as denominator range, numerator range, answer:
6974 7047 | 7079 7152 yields 0.87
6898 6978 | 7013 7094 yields 1.18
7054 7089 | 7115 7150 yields 0.85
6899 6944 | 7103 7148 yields 1.05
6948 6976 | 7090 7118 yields 0.98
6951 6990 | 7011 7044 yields 1.14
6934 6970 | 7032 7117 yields 1.07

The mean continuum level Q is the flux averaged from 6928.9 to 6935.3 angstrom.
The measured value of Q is 227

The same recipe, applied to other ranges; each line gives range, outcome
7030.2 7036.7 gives 283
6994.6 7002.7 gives 246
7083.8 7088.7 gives 236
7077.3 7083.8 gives 255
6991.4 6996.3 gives 245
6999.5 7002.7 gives 249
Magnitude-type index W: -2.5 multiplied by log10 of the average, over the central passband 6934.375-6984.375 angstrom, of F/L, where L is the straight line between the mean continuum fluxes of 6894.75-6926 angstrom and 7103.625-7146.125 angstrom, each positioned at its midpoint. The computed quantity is -0.16 mag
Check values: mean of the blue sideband 209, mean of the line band 245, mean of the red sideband 217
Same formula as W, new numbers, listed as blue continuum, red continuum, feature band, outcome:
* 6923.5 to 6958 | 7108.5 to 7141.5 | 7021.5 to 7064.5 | -0.226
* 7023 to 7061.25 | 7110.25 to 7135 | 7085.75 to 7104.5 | 0.058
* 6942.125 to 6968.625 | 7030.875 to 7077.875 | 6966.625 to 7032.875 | 0.019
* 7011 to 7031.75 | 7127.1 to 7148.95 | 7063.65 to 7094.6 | -0.052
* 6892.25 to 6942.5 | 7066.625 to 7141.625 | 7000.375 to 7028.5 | -0.175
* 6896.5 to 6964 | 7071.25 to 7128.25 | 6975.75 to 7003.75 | -0.071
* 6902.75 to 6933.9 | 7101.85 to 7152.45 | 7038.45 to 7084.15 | -0.233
